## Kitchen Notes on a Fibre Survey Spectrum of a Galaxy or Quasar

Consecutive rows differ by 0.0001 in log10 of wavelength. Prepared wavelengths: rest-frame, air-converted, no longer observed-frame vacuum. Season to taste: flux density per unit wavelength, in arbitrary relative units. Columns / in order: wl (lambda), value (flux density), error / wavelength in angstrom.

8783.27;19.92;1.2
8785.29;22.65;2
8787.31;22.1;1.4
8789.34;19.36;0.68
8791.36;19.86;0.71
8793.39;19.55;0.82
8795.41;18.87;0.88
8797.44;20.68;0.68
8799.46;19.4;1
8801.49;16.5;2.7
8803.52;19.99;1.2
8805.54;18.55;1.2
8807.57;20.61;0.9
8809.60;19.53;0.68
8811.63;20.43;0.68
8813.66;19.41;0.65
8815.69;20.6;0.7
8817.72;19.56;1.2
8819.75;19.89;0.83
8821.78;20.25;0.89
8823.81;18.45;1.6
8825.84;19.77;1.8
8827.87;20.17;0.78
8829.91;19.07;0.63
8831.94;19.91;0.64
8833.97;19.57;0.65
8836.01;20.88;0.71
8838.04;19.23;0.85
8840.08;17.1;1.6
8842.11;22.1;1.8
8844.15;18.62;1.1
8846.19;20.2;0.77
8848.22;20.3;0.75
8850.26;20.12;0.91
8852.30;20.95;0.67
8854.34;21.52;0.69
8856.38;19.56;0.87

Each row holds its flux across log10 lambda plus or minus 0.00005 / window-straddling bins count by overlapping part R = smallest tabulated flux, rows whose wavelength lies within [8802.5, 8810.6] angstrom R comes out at 18.55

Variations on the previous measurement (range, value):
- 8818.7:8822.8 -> 19.89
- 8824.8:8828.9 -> 19.77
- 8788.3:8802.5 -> 16.5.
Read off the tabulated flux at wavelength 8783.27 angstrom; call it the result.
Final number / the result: 19.92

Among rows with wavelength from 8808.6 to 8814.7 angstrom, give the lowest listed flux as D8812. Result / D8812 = 19.41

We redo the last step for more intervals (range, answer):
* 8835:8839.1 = 19.23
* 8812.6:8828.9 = 18.45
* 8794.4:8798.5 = 18.87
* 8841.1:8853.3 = 18.62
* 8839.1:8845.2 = 17.1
